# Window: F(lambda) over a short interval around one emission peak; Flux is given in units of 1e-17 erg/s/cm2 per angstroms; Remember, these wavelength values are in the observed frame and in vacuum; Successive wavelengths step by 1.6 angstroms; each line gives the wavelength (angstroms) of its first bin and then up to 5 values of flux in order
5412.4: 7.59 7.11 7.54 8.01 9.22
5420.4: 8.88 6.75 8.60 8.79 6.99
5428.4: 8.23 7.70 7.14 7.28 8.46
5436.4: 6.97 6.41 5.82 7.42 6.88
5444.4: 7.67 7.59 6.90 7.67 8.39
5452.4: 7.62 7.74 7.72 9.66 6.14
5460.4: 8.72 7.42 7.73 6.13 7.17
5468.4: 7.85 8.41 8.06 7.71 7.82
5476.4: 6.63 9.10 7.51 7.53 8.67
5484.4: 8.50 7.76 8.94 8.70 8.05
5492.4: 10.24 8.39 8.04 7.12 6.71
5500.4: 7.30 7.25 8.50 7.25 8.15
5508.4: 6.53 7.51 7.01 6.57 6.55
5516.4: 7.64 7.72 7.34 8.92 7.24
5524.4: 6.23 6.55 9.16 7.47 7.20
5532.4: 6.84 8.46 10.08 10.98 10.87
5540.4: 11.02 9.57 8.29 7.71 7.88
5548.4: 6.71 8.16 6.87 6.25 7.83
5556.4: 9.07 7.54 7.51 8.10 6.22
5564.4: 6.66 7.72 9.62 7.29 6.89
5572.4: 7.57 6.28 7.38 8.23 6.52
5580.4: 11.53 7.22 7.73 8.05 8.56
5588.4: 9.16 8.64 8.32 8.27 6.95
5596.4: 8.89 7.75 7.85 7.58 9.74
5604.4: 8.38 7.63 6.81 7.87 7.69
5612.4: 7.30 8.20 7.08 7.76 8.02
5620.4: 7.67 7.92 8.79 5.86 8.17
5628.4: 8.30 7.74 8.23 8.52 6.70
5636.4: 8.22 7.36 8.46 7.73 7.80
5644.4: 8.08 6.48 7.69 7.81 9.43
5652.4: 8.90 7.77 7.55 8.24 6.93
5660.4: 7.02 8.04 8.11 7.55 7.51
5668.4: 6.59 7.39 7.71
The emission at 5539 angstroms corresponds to [O III] 5007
